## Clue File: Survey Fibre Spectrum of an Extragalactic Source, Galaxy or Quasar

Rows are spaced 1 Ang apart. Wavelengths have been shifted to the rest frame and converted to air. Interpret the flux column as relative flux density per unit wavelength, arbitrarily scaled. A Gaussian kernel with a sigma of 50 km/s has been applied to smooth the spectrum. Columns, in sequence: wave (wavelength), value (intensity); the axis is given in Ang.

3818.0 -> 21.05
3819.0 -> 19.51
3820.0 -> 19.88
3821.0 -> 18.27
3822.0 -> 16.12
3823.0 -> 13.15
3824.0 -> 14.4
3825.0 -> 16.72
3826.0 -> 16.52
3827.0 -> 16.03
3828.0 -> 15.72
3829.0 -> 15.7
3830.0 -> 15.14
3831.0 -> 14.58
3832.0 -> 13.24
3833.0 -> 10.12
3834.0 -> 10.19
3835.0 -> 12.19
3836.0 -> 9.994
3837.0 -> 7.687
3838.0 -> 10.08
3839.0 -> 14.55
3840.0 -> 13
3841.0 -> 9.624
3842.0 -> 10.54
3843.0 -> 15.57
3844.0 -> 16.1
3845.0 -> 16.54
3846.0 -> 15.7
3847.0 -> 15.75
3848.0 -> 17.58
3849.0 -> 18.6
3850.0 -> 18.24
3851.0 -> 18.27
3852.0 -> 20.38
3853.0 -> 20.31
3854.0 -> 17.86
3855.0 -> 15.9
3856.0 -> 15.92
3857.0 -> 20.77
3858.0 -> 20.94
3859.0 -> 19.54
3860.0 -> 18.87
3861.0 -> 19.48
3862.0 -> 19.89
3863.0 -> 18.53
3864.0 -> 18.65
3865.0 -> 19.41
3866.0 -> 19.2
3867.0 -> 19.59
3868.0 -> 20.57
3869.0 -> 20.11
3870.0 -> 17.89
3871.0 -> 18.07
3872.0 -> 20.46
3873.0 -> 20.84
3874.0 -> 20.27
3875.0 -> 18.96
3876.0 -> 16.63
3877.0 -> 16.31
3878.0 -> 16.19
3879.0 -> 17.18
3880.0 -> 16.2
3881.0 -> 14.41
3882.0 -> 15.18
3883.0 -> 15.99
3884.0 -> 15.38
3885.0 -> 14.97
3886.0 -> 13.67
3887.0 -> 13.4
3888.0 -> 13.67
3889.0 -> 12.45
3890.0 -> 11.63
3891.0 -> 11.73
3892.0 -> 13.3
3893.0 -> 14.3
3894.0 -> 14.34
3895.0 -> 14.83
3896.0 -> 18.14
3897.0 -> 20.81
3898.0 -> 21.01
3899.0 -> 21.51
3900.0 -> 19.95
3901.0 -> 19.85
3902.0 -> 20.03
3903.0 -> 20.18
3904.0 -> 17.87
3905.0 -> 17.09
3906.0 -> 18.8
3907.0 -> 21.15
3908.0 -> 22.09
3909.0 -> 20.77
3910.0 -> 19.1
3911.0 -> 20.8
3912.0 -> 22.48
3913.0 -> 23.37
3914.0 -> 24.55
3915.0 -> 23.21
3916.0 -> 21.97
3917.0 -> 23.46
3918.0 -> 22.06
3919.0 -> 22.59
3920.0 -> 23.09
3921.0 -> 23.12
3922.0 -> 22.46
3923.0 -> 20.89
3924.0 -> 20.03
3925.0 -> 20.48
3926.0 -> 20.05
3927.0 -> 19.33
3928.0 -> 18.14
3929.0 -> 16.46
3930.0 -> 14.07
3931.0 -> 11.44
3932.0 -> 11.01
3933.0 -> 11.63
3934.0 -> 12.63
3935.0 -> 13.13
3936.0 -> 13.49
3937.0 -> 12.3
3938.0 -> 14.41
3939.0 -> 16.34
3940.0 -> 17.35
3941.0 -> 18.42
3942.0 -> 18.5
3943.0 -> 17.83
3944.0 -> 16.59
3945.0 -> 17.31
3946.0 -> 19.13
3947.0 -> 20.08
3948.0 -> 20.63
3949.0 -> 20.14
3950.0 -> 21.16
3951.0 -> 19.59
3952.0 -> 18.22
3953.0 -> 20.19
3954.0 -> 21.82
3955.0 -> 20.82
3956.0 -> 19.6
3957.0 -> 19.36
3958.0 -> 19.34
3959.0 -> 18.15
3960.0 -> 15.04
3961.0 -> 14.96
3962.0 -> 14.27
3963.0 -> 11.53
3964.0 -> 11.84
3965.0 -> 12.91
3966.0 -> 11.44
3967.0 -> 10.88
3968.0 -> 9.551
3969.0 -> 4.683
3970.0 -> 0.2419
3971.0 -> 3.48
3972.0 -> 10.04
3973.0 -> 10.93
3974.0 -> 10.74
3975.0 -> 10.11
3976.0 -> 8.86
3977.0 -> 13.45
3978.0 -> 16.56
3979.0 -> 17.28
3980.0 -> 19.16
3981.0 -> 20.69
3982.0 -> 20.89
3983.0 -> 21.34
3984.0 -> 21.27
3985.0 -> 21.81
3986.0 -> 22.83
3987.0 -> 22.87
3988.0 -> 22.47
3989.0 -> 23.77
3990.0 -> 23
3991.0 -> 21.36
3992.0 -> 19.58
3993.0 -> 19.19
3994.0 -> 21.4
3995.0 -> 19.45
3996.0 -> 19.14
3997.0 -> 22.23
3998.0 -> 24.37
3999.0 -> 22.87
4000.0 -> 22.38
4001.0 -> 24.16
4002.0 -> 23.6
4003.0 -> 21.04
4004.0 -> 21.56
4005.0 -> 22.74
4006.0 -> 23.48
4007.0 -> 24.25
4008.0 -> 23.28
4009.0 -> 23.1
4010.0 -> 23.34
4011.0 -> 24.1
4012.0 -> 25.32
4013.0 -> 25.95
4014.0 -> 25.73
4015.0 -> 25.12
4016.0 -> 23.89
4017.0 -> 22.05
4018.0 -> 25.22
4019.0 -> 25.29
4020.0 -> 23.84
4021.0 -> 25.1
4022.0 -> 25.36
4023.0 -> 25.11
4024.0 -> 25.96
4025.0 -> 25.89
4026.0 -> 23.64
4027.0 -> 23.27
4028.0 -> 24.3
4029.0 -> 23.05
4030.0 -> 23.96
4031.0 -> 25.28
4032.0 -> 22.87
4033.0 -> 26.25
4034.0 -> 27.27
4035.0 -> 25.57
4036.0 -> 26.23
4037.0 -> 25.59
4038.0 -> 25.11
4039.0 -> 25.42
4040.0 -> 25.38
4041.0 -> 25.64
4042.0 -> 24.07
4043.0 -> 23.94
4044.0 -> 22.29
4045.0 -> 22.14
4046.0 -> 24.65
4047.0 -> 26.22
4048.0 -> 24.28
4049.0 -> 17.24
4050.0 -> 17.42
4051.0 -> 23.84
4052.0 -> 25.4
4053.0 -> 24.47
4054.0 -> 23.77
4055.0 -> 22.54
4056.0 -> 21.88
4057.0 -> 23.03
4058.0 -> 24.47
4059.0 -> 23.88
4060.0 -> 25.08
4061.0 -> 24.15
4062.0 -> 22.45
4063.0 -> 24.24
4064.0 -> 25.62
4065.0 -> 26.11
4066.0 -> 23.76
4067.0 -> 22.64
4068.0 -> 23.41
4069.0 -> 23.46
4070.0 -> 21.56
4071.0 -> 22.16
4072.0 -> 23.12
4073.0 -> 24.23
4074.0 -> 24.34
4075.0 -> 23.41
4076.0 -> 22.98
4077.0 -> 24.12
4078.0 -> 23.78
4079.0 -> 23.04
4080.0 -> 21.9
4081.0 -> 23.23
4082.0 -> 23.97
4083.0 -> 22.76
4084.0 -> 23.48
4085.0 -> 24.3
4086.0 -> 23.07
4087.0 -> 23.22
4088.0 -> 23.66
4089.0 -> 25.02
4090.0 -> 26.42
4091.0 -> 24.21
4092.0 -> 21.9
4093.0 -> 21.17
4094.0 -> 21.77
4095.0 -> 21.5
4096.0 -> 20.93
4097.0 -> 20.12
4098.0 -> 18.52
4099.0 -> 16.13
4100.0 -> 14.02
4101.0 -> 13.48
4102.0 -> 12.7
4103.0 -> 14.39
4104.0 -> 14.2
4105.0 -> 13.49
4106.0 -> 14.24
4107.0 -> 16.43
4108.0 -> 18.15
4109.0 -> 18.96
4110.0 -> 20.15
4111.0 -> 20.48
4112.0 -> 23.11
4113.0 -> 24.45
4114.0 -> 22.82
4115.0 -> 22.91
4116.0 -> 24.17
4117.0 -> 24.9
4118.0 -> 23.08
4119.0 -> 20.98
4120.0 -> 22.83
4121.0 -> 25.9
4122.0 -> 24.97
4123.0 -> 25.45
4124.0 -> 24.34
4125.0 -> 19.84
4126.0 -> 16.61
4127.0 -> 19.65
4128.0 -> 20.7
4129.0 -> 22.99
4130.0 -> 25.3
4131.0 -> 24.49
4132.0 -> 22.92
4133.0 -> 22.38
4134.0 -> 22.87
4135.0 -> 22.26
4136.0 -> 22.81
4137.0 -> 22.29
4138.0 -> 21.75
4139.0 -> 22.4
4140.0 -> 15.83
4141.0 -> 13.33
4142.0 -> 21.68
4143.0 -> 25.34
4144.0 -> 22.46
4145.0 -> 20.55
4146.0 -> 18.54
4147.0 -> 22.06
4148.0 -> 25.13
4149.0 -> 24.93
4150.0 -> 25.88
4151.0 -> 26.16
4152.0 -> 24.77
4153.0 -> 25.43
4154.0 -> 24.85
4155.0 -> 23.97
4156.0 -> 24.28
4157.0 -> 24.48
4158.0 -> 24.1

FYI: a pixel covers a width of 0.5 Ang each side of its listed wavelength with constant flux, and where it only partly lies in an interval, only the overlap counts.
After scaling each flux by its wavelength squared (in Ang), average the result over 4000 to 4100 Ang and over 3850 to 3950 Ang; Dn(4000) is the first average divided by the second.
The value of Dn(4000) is 1.4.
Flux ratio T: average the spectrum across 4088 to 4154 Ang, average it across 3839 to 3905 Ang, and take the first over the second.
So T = 1.24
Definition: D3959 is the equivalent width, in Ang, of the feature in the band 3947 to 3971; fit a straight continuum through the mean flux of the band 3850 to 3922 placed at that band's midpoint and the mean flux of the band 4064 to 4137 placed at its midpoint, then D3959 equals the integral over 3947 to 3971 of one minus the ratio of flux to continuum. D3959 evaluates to 5.3 Ang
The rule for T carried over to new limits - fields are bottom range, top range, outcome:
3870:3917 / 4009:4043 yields 1.38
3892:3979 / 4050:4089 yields 1.38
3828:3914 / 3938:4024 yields 1.13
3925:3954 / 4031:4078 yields 1.41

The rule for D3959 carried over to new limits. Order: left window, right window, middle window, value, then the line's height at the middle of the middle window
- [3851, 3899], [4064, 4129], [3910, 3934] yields -1.91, 18.3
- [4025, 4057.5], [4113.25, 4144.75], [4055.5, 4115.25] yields 3.90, 23.1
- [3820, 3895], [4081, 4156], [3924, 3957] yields 0.88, 17.8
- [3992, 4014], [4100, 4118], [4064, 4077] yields -2.16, 20.2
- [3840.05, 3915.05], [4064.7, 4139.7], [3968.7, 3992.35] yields 4.11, 19.6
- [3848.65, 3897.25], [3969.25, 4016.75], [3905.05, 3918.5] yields -2.65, 18.1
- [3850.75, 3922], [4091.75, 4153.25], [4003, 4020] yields -3.45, 19.9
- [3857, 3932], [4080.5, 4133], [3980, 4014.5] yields -4.58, 19.8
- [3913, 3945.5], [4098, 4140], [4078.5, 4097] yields -2.62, 20.2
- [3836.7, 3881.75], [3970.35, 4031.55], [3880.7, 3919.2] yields 0.52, 18.4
